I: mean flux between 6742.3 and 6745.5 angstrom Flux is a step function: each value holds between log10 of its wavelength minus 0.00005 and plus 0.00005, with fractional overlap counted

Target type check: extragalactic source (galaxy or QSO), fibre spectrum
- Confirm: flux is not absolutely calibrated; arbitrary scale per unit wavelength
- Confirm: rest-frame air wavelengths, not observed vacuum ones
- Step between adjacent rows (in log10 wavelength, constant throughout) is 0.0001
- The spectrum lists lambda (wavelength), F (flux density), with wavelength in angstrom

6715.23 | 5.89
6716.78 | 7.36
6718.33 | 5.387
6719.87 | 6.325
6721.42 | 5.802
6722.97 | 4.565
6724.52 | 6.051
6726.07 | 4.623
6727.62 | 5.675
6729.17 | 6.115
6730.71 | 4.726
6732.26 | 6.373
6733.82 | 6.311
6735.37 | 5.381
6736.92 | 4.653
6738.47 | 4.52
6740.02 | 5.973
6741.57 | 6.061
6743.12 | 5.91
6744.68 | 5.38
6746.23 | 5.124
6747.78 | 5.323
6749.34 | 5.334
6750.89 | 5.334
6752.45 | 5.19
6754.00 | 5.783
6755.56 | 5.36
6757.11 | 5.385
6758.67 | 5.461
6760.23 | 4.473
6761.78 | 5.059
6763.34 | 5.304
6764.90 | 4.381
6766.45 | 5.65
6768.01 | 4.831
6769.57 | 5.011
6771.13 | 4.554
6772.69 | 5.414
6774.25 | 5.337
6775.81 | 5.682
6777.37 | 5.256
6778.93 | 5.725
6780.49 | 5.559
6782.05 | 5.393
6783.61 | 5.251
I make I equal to 5.64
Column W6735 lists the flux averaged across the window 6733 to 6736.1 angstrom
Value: 5.84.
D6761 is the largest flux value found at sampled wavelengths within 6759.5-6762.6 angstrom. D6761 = 5.059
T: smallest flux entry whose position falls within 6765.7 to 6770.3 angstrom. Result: 4.831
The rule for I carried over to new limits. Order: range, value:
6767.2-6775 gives 5.03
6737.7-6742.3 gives 5.52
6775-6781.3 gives 5.56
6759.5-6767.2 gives 4.98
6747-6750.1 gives 5.32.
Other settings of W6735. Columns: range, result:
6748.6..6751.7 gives 5.33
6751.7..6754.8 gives 5.49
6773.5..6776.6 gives 5.51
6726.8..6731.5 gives 5.51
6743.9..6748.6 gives 5.27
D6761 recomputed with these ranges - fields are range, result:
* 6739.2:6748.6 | 6.061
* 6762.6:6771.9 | 5.65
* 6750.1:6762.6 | 5.783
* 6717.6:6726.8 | 6.325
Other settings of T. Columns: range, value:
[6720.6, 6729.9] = 4.565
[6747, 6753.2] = 5.19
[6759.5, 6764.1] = 4.473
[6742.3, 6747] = 5.124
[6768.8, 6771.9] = 4.554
